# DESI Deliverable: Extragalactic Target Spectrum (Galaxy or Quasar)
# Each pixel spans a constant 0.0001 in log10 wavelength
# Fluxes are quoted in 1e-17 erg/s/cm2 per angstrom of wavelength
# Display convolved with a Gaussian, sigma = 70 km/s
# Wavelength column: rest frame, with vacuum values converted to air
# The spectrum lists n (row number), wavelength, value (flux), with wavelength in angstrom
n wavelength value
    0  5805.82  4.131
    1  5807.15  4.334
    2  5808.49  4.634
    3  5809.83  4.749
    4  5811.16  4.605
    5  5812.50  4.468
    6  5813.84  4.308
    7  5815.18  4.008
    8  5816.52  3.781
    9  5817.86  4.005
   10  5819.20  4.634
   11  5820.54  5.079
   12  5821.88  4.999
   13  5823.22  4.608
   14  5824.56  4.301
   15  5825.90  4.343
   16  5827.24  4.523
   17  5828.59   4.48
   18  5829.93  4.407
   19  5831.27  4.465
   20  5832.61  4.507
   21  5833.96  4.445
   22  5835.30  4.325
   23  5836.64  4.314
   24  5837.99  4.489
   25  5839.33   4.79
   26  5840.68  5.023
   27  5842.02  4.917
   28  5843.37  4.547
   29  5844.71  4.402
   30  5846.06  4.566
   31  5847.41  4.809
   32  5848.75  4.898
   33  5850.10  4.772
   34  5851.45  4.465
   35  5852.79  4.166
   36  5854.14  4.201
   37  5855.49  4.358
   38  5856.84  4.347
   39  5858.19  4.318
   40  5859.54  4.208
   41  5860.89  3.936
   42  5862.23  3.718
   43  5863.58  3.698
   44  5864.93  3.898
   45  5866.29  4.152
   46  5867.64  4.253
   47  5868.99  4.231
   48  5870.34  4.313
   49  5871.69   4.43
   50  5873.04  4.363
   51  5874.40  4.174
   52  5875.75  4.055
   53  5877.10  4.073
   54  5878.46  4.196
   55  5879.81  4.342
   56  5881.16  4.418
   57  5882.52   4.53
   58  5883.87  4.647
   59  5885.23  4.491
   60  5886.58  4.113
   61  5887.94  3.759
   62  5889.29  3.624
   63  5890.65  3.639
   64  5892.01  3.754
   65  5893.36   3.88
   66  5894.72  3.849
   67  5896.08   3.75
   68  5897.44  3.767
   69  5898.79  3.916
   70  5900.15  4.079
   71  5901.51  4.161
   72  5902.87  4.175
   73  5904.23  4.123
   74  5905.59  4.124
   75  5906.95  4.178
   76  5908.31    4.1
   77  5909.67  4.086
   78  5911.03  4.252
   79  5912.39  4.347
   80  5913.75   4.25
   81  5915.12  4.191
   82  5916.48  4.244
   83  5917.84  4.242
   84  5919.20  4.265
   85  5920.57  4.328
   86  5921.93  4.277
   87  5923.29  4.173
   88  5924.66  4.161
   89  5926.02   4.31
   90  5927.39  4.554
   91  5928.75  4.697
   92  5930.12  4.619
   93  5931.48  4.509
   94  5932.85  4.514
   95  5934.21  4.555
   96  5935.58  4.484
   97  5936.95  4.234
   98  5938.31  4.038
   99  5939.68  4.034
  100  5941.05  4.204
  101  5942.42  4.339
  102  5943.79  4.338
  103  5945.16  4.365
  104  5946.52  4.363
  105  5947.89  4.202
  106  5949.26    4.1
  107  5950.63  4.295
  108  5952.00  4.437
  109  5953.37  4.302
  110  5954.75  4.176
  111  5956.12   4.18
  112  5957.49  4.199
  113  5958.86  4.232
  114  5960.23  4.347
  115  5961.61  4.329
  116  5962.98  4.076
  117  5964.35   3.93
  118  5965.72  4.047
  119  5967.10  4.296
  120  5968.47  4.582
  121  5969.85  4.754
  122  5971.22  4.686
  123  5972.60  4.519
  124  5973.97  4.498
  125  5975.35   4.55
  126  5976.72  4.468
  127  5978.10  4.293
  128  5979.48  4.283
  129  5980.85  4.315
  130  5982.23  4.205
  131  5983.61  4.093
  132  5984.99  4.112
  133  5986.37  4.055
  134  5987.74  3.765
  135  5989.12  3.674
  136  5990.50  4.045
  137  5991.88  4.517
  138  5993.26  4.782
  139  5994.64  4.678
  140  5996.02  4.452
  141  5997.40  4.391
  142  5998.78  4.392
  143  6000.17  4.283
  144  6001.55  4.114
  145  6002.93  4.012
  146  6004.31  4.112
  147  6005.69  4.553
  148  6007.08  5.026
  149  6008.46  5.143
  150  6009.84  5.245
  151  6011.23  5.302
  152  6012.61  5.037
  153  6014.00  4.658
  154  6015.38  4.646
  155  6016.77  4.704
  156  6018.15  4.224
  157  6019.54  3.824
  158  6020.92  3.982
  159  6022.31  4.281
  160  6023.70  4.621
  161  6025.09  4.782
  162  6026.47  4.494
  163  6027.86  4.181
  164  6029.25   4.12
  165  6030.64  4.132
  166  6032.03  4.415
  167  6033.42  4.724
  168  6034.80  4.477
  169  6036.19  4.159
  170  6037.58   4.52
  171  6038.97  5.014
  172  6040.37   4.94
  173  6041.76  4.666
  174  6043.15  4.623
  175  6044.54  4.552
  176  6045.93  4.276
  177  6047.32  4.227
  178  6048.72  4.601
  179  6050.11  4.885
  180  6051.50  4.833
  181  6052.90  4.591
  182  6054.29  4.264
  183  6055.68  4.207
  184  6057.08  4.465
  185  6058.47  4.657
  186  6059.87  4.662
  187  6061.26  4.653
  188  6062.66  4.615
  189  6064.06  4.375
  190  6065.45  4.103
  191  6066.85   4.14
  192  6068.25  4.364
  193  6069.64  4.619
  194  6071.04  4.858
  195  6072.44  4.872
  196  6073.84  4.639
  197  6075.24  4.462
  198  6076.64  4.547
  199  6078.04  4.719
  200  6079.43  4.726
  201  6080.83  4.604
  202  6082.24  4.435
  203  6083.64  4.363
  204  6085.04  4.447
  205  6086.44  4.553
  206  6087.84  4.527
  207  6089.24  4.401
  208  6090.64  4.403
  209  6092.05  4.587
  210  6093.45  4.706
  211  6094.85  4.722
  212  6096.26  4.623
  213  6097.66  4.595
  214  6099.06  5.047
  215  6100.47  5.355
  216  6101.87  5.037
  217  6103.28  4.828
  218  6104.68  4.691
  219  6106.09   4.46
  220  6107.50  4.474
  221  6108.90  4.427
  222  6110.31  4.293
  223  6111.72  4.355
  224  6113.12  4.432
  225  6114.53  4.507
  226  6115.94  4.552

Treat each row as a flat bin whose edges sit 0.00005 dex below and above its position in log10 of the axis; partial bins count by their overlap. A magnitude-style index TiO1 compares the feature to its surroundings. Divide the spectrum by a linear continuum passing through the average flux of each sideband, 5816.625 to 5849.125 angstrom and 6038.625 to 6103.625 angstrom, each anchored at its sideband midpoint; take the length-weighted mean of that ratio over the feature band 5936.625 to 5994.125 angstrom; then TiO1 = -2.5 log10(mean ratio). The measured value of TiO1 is 0.08 mag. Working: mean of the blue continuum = 4.56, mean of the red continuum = 4.6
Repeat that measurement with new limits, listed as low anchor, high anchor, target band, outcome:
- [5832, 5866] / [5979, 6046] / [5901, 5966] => 0.04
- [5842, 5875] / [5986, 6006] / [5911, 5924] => 0.01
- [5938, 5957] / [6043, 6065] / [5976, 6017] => -0.02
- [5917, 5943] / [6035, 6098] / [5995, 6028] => -0.01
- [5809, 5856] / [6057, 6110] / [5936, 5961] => 0.08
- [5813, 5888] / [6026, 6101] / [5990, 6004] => 0.03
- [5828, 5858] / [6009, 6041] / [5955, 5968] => 0.09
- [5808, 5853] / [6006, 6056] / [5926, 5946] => 0.04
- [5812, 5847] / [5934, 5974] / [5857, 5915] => 0.08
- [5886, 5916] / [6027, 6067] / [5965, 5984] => -0.04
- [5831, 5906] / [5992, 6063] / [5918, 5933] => -0.01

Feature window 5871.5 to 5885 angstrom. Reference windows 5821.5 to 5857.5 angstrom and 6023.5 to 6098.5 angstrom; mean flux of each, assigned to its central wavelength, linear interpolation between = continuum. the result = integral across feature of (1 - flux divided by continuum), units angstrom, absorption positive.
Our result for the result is 0.6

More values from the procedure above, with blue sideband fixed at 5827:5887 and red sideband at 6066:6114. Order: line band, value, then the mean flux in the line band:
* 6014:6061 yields 0.7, 4.48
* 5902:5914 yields 0.7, 4.18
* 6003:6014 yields -0.8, 4.85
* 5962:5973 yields 0.3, 4.36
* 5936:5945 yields 0.5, 4.21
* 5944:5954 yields 0.4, 4.3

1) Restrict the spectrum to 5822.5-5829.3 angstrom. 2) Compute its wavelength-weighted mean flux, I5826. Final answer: 4.45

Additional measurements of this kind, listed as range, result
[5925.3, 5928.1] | 4.44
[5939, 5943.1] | 4.19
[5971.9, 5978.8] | 4.46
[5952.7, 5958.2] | 4.21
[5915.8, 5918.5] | 4.25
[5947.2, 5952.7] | 4.26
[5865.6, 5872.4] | 4.27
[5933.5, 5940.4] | 4.27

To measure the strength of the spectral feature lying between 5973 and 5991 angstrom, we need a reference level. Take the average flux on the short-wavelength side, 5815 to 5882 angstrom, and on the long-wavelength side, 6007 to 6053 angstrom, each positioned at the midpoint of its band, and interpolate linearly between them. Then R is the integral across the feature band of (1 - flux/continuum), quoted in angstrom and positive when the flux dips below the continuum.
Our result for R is 1.3 angstrom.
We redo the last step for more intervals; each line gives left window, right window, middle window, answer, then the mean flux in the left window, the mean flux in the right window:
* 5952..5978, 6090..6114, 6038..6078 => -0.1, 4.34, 4.65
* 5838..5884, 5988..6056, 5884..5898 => 1.6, 4.36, 4.49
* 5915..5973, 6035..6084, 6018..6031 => 0.6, 4.32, 4.55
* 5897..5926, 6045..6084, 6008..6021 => -0.9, 4.17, 4.53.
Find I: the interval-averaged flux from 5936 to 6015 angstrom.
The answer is 4.36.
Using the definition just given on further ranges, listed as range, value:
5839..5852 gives 4.72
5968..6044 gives 4.46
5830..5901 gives 4.26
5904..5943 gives 4.29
